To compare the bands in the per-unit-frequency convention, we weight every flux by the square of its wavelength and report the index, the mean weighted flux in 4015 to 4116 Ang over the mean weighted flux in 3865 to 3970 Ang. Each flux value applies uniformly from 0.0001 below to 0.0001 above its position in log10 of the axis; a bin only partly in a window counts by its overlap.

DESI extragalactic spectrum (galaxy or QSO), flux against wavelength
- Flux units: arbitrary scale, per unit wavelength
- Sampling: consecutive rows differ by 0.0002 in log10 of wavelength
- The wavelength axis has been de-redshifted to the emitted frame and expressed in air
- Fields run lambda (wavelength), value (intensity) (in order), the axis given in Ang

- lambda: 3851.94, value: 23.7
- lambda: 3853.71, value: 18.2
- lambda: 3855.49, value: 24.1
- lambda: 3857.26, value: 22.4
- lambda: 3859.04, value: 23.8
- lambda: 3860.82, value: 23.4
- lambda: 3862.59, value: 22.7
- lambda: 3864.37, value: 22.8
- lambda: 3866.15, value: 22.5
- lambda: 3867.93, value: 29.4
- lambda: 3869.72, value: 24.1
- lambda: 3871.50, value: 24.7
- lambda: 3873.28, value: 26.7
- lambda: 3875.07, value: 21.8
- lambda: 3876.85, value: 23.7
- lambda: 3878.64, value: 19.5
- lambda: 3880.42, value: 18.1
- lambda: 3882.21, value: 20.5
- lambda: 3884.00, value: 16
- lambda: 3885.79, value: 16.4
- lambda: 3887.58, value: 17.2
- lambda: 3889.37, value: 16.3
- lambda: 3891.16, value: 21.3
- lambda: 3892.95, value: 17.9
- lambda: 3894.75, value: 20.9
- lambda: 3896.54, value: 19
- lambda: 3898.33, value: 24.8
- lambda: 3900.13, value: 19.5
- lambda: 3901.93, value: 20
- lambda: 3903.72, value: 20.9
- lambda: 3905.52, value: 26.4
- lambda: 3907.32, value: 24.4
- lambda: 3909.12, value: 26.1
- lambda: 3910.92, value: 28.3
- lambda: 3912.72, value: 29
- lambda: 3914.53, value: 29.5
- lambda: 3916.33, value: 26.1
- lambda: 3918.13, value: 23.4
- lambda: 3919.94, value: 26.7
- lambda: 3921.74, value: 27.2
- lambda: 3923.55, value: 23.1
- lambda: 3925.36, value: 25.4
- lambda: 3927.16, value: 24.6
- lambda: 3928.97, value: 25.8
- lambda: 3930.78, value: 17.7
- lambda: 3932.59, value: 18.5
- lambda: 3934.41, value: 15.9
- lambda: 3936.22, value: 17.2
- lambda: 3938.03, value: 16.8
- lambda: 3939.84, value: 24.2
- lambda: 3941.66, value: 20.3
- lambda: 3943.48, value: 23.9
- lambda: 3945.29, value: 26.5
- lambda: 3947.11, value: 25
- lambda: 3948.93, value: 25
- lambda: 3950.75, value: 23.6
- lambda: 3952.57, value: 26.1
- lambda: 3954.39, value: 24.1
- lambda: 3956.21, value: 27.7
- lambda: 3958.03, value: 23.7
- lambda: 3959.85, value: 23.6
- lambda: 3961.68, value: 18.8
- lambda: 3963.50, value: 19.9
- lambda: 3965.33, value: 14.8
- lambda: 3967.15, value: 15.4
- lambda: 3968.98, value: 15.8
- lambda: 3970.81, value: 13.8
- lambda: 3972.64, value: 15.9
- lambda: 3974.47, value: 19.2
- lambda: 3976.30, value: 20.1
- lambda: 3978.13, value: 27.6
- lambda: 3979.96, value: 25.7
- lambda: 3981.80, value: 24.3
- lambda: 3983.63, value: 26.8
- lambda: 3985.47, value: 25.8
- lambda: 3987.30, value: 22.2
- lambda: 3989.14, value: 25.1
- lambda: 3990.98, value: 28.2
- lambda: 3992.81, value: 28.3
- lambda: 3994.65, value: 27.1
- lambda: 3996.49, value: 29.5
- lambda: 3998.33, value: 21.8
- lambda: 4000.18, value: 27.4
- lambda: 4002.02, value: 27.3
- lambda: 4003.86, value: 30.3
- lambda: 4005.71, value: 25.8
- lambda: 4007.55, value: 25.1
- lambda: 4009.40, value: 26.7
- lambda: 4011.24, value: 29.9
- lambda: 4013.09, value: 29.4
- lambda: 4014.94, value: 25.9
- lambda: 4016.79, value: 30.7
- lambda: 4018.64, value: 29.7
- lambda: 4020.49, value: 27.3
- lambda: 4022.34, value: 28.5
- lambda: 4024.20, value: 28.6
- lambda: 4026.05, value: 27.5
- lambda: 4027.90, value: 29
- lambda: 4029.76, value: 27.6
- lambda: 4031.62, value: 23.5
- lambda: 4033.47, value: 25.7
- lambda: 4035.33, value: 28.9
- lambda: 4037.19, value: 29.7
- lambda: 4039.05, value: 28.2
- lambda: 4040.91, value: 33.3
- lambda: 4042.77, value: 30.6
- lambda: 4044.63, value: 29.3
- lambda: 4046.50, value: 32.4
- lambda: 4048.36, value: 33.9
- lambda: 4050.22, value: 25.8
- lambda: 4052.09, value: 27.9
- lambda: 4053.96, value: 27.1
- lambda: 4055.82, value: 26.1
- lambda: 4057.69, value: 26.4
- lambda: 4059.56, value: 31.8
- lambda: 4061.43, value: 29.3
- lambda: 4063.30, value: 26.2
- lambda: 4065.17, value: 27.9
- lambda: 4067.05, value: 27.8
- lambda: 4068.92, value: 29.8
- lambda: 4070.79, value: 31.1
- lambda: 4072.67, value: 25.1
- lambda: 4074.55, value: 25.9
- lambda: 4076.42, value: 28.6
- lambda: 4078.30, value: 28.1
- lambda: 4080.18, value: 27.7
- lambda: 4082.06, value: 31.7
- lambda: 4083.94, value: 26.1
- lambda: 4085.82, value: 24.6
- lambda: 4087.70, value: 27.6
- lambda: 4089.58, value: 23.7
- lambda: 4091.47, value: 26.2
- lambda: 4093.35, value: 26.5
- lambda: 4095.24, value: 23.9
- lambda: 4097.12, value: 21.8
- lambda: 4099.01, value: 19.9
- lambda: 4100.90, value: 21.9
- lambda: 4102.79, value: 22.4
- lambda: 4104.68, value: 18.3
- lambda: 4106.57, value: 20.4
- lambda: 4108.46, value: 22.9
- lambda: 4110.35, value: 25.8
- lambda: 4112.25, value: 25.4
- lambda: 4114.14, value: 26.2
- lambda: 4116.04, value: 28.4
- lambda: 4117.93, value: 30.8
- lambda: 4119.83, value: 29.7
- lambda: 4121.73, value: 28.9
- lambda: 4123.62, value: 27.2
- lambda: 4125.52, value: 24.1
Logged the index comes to 1.31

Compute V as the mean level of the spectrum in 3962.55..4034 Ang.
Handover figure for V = 25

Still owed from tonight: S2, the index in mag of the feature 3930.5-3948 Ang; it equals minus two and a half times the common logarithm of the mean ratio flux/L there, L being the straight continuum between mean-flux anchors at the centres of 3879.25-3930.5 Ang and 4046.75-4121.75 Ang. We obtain 0.13 mag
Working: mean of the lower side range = 22.6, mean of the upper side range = 26.5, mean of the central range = 20.7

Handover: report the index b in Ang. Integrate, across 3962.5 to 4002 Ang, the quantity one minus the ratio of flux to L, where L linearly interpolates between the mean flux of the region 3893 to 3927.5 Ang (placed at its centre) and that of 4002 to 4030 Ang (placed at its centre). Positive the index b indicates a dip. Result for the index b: 6.2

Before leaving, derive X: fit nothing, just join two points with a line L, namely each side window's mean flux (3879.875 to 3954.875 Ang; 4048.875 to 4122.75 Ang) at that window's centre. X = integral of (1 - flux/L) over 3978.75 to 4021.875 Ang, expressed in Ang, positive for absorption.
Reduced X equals -4.7 Ang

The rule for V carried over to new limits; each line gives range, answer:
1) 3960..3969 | 17.6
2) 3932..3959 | 22.6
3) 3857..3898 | 21.4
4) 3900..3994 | 23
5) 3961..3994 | 21.6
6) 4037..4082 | 28.8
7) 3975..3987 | 24.7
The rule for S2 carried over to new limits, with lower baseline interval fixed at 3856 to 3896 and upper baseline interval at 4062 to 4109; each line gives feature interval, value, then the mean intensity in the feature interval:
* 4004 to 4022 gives -0.16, 28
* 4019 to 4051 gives -0.18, 28.8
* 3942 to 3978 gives 0.08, 21.3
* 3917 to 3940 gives 0.02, 22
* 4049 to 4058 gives -0.09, 26.9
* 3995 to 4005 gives -0.14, 27.2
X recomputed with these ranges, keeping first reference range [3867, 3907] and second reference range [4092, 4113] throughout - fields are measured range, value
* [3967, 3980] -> 1.7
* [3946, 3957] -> -1.8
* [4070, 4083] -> -3.3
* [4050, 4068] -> -4.3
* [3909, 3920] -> -2.9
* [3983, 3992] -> -1.5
